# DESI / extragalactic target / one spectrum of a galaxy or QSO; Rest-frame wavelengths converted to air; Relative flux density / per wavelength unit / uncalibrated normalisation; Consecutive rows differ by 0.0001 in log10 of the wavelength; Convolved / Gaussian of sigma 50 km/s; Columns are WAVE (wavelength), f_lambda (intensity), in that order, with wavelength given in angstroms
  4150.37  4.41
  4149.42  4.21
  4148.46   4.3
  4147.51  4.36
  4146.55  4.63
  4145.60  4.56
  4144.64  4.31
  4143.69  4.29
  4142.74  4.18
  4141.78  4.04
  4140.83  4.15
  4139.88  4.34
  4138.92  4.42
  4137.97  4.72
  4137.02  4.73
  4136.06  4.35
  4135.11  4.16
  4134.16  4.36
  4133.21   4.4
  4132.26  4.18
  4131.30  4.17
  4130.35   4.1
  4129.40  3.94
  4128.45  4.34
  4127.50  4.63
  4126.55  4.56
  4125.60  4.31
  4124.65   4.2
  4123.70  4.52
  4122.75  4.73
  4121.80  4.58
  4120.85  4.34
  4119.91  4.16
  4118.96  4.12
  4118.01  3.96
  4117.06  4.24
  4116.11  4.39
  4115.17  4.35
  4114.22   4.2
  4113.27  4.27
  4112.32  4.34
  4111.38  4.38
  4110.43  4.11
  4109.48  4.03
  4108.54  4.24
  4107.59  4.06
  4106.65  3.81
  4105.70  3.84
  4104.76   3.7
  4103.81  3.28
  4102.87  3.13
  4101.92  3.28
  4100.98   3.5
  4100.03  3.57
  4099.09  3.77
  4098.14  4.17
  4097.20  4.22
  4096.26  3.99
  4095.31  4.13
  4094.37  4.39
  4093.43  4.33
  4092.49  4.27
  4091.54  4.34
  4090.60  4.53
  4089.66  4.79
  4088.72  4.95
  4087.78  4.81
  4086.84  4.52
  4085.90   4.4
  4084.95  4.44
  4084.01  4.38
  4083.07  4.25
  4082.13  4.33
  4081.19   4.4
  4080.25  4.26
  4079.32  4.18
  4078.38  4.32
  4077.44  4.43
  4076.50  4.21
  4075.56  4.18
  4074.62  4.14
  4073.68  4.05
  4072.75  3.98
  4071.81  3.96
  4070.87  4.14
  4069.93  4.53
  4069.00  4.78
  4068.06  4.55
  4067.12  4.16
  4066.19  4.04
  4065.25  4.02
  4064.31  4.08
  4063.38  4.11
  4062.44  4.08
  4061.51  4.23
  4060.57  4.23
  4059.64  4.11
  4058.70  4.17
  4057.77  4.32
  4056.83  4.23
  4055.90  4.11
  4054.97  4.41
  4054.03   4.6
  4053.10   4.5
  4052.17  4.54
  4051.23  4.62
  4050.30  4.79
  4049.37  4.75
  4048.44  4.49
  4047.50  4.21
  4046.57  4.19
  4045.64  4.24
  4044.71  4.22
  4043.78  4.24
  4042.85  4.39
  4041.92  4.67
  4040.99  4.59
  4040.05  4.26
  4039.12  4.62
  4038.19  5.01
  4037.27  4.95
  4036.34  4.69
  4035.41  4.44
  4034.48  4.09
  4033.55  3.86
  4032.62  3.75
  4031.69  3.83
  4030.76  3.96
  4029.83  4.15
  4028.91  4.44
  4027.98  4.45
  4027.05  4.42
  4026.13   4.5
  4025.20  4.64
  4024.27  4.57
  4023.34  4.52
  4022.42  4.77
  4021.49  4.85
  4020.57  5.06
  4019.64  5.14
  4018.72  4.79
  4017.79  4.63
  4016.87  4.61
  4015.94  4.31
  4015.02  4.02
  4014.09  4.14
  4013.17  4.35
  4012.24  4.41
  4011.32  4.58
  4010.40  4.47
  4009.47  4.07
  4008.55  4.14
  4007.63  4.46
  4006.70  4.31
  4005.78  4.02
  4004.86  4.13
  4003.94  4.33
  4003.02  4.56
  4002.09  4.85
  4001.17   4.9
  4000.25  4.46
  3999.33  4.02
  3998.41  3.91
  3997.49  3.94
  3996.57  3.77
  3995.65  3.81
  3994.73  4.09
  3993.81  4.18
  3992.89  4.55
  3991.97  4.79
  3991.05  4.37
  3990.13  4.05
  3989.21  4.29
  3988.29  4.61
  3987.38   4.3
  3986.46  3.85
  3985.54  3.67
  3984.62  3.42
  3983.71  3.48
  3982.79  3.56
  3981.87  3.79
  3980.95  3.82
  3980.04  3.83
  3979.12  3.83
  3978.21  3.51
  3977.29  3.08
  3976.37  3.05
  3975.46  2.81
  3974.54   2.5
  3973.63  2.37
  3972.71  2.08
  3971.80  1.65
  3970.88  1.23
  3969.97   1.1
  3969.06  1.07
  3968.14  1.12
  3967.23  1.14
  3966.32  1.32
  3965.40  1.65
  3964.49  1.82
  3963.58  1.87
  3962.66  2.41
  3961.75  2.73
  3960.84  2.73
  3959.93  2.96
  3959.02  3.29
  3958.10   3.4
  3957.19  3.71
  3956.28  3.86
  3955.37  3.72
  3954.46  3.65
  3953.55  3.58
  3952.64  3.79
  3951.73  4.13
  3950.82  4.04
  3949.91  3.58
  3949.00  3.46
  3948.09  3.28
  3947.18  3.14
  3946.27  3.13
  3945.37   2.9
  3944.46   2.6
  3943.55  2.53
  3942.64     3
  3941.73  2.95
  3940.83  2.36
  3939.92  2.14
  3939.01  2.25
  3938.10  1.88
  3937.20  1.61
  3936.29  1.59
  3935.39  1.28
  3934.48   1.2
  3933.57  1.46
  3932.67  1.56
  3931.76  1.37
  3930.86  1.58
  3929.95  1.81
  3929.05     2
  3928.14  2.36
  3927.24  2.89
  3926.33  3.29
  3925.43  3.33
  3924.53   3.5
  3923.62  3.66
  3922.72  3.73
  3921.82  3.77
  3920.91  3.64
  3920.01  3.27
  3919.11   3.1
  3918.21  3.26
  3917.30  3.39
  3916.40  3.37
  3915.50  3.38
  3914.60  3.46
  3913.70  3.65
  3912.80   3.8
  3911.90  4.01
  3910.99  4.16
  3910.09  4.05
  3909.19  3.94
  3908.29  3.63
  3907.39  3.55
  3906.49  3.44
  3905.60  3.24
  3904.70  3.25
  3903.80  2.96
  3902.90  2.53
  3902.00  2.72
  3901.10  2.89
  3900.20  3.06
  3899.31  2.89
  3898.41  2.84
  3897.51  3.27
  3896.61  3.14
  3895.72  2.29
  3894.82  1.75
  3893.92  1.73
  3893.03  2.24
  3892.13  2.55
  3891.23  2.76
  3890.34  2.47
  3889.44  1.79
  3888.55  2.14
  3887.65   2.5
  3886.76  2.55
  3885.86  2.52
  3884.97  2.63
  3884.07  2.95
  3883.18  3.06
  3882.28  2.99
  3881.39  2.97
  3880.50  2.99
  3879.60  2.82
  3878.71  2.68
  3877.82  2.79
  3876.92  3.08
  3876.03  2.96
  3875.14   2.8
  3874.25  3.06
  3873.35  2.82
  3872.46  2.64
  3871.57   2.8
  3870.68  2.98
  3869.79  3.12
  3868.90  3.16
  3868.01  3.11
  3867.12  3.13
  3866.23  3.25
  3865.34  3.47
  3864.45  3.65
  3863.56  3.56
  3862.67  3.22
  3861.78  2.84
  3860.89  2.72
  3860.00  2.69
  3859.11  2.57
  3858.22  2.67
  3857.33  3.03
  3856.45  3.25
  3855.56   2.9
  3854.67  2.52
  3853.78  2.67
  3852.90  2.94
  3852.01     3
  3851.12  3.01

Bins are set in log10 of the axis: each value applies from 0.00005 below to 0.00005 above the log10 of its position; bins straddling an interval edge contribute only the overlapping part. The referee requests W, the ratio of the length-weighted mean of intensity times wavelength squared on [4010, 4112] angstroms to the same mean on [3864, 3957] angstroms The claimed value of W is 1.58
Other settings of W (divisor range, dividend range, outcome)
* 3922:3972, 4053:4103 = 1.77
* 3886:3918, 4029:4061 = 1.56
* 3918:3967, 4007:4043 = 1.69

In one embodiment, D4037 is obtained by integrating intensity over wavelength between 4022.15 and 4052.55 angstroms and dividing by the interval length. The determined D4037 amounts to 4.42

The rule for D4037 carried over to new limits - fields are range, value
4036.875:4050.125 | 4.49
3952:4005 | 3.32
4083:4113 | 4.12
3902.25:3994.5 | 3.01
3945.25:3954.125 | 3.53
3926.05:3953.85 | 2.53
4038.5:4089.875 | 4.35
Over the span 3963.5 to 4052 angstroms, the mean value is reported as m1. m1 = 3.91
